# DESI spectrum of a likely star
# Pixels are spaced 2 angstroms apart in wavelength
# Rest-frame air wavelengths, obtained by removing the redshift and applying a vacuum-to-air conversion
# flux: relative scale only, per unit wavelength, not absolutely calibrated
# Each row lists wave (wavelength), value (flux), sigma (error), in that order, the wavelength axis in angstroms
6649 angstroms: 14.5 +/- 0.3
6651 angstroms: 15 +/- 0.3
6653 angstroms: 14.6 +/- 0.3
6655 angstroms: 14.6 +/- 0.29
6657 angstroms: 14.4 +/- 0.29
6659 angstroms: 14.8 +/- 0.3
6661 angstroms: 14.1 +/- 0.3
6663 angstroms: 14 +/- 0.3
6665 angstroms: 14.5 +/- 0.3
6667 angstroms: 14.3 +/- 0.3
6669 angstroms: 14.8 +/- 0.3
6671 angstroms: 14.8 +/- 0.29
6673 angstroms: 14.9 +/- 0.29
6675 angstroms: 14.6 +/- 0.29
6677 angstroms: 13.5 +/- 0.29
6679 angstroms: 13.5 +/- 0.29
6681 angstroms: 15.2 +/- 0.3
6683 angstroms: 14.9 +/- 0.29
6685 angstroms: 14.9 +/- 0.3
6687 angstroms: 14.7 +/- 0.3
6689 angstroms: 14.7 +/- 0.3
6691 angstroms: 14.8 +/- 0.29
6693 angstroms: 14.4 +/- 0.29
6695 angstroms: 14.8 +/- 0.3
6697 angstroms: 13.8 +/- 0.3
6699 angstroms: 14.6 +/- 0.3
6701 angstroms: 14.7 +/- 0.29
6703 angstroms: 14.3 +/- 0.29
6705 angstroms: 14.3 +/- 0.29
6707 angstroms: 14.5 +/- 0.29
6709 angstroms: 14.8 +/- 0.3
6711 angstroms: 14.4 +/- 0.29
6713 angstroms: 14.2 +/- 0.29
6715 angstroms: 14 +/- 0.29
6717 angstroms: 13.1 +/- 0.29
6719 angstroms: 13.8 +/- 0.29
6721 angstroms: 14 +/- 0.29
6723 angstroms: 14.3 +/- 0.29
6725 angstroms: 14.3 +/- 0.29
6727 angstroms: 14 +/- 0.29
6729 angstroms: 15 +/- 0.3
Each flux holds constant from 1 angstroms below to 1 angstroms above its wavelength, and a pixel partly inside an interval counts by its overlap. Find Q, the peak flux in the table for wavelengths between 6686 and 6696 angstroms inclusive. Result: 14.8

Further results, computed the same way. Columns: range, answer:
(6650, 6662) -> 15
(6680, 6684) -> 15.2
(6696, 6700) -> 14.6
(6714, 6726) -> 14.3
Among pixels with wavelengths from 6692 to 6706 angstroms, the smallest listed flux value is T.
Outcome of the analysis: 13.8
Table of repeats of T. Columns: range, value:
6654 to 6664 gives 14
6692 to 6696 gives 14.4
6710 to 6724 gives 13.1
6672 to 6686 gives 13.5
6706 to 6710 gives 14.5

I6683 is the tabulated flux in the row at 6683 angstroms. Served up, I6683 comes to 14.9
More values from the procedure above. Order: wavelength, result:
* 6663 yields 14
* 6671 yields 14.8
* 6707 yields 14.5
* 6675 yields 14.6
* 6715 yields 14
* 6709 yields 14.8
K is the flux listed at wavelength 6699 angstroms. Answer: 14.6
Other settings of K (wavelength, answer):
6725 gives 14.3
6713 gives 14.2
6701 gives 14.7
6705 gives 14.3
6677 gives 13.5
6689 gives 14.7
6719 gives 13.8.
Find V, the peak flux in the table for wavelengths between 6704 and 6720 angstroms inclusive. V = 14.8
